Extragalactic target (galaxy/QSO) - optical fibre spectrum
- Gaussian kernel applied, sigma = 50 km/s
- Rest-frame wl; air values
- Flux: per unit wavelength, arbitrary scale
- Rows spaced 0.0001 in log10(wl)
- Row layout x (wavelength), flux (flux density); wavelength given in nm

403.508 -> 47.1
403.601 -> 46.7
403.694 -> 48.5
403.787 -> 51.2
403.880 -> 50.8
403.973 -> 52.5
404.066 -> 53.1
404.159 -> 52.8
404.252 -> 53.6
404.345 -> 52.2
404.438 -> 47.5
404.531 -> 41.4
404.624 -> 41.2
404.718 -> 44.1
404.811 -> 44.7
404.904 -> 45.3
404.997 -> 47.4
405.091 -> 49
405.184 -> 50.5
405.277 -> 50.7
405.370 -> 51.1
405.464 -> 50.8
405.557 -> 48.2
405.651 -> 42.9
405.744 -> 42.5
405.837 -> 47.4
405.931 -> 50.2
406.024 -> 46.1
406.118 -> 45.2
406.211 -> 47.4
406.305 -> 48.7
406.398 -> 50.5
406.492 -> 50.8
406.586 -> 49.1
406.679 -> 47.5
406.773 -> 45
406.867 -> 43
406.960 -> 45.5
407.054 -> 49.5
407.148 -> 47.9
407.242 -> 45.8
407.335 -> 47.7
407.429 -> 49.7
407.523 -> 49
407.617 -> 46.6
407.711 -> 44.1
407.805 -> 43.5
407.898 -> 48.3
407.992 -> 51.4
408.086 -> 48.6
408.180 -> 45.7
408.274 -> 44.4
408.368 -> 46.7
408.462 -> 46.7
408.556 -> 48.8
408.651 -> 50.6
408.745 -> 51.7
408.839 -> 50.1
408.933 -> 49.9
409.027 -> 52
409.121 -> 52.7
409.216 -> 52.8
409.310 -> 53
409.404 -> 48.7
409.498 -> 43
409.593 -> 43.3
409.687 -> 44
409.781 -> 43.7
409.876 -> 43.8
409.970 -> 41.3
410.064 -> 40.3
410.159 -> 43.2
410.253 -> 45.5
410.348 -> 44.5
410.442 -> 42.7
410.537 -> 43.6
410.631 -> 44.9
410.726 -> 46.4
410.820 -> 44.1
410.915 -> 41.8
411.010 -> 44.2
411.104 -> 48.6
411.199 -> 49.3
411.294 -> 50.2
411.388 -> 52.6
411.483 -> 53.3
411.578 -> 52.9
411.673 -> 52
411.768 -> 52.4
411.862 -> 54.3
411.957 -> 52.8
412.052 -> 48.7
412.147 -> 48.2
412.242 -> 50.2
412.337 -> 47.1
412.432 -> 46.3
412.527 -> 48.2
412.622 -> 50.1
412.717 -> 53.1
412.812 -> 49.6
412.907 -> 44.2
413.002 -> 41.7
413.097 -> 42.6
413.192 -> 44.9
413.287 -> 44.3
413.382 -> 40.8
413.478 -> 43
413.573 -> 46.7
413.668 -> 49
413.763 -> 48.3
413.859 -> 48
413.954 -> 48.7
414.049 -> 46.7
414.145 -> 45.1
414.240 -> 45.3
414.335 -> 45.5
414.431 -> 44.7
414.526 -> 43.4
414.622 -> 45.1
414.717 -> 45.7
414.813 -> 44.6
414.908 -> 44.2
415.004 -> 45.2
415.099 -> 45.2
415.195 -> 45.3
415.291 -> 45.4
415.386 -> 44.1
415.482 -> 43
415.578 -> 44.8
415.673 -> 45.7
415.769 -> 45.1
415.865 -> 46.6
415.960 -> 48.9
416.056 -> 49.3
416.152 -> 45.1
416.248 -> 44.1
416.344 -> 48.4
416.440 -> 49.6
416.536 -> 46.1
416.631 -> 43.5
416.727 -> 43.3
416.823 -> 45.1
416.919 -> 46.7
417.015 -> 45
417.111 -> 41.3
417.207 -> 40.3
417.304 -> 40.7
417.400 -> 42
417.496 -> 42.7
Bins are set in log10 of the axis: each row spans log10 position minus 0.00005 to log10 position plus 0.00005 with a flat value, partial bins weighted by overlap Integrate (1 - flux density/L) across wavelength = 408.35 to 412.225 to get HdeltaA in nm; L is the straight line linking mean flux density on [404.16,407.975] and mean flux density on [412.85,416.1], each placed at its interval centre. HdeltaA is -0.12 nm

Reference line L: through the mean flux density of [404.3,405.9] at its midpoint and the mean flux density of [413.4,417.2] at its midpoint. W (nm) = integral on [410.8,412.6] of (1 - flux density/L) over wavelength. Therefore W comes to -0.13 nm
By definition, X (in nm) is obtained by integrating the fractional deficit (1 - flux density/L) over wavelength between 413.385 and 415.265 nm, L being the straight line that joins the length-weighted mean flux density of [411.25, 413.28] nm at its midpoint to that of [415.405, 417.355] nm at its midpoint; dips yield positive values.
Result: 0.06 nm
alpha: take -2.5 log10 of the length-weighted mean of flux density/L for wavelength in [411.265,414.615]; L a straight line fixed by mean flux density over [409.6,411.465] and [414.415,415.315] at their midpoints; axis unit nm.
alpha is -0.07 mag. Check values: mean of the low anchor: 45.1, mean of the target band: 47.8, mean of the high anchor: 44.9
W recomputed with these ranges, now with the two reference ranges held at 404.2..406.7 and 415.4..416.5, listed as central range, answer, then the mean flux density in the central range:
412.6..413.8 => 0.02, 45.9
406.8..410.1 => 0.00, 47.3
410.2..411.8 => -0.02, 47.5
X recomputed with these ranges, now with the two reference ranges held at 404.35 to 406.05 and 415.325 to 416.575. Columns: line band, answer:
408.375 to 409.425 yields -0.09 nm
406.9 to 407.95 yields -0.01 nm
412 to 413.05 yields -0.03 nm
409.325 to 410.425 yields 0.06 nm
